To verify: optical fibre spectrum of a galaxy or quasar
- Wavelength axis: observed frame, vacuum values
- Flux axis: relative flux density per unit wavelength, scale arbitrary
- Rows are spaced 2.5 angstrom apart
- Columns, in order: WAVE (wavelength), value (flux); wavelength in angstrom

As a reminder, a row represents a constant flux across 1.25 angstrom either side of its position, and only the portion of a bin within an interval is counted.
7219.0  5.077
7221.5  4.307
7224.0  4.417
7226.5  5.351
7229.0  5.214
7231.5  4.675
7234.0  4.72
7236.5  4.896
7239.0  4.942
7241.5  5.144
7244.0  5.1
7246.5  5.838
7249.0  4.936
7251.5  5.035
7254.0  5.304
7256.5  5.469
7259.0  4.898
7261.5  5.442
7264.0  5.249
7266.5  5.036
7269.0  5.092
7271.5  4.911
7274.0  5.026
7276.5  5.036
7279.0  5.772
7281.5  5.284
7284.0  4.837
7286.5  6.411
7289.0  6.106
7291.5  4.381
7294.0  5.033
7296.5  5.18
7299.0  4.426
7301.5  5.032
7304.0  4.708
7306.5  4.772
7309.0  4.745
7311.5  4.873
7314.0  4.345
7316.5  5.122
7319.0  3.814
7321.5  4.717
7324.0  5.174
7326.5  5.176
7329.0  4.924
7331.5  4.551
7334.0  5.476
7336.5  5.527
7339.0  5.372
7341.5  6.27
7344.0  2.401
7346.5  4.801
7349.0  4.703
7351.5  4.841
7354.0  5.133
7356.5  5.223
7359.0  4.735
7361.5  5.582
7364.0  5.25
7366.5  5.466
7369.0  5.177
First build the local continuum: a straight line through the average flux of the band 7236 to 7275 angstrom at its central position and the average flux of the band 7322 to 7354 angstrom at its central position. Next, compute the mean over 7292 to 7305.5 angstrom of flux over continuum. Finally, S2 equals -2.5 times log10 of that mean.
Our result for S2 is 0.042 mag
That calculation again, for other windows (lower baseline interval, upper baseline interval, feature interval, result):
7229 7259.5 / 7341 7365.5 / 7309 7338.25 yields 0.008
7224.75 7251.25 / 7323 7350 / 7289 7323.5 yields 0.048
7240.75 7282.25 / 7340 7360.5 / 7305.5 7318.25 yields 0.052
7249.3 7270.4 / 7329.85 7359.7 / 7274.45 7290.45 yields -0.086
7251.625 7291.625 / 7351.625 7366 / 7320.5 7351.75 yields 0.060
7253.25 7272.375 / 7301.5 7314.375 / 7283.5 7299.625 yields -0.072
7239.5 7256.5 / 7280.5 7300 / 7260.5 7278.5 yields 0.018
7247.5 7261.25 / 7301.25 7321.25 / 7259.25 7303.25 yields -0.055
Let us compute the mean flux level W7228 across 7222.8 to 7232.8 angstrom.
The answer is 4.92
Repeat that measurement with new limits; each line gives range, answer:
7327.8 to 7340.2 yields 5.17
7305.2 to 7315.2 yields 4.69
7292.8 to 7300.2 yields 4.88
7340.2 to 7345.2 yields 4.37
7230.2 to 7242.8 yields 4.88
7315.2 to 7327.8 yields 4.8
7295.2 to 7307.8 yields 4.82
